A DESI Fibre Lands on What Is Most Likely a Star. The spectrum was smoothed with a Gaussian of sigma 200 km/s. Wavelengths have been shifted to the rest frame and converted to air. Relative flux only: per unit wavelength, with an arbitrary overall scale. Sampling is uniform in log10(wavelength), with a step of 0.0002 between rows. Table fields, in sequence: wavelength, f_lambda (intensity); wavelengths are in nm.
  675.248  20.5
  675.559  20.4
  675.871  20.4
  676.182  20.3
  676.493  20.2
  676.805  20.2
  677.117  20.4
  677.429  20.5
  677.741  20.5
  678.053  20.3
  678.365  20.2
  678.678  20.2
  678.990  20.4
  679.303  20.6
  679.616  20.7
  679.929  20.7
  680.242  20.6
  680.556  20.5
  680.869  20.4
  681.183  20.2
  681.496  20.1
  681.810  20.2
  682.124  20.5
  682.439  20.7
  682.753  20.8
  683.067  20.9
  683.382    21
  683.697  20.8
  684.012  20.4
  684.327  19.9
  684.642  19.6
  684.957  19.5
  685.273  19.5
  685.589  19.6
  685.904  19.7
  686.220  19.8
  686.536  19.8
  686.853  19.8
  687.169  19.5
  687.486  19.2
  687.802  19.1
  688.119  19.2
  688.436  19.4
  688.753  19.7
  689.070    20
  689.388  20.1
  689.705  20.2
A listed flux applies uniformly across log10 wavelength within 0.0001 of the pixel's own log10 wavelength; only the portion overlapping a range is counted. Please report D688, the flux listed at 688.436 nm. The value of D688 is 19.4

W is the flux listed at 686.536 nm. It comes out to 19.8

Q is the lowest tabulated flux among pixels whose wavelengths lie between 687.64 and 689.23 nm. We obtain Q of 19.1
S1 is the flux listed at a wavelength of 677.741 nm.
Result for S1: 20.5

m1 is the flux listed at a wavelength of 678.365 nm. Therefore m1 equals 20.2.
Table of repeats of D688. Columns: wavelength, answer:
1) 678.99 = 20.4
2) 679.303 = 20.6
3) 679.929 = 20.7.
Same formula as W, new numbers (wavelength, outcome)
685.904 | 19.7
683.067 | 20.9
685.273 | 19.5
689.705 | 20.2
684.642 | 19.6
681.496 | 20.1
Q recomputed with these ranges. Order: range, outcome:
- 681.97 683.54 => 20.5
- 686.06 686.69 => 19.8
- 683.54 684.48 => 19.9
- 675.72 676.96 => 20.2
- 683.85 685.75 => 19.5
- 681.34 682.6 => 20.1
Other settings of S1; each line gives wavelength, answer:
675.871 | 20.4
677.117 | 20.4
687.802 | 19.1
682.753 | 20.8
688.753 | 19.7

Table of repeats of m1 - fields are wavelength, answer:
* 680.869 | 20.4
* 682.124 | 20.5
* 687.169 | 19.5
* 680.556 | 20.5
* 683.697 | 20.8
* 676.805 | 20.2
